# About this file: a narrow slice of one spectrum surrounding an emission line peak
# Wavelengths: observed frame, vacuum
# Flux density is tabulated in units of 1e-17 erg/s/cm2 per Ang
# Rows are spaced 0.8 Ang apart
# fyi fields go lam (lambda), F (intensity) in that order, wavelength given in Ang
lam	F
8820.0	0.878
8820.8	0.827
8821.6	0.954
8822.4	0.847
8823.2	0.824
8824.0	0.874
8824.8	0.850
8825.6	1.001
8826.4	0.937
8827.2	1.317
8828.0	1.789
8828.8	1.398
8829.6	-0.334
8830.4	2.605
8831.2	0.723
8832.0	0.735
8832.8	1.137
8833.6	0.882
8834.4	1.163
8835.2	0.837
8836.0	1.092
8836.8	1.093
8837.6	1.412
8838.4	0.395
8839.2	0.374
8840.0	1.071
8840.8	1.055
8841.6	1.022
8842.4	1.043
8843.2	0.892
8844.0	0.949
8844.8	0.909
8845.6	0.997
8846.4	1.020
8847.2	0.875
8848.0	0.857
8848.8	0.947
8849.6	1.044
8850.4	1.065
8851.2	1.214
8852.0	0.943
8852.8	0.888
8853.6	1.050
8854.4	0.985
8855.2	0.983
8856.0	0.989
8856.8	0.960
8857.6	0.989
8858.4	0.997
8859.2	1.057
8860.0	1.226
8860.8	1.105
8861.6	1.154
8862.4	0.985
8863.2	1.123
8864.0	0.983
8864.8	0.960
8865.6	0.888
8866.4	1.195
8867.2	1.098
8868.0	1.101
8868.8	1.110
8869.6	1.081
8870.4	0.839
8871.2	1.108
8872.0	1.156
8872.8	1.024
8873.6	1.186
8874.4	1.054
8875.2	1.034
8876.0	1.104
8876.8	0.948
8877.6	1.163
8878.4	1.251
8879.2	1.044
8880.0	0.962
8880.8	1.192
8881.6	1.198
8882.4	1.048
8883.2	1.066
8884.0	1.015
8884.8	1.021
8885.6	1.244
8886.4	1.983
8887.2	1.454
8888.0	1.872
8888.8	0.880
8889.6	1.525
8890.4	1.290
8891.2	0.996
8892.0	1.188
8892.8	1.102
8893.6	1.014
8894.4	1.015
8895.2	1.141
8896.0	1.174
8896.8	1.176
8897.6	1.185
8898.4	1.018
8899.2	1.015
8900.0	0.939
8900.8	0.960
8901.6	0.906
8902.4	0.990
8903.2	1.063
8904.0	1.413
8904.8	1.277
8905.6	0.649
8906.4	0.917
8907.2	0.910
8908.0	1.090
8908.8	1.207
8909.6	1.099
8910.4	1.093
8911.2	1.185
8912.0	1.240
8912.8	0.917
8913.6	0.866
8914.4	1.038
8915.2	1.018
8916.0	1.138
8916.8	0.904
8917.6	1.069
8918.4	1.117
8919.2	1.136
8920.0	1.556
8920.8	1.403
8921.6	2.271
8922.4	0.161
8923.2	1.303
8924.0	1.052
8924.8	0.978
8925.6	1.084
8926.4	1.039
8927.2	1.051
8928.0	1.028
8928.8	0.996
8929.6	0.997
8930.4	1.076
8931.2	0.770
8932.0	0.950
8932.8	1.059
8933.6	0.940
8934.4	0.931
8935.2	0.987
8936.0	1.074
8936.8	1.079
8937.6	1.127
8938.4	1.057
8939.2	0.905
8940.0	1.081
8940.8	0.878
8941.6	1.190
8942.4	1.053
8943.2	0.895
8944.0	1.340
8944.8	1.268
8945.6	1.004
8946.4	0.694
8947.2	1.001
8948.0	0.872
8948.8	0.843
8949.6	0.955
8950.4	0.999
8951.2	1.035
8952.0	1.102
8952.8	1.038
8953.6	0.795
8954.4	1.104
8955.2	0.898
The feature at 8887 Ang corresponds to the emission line Mg II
